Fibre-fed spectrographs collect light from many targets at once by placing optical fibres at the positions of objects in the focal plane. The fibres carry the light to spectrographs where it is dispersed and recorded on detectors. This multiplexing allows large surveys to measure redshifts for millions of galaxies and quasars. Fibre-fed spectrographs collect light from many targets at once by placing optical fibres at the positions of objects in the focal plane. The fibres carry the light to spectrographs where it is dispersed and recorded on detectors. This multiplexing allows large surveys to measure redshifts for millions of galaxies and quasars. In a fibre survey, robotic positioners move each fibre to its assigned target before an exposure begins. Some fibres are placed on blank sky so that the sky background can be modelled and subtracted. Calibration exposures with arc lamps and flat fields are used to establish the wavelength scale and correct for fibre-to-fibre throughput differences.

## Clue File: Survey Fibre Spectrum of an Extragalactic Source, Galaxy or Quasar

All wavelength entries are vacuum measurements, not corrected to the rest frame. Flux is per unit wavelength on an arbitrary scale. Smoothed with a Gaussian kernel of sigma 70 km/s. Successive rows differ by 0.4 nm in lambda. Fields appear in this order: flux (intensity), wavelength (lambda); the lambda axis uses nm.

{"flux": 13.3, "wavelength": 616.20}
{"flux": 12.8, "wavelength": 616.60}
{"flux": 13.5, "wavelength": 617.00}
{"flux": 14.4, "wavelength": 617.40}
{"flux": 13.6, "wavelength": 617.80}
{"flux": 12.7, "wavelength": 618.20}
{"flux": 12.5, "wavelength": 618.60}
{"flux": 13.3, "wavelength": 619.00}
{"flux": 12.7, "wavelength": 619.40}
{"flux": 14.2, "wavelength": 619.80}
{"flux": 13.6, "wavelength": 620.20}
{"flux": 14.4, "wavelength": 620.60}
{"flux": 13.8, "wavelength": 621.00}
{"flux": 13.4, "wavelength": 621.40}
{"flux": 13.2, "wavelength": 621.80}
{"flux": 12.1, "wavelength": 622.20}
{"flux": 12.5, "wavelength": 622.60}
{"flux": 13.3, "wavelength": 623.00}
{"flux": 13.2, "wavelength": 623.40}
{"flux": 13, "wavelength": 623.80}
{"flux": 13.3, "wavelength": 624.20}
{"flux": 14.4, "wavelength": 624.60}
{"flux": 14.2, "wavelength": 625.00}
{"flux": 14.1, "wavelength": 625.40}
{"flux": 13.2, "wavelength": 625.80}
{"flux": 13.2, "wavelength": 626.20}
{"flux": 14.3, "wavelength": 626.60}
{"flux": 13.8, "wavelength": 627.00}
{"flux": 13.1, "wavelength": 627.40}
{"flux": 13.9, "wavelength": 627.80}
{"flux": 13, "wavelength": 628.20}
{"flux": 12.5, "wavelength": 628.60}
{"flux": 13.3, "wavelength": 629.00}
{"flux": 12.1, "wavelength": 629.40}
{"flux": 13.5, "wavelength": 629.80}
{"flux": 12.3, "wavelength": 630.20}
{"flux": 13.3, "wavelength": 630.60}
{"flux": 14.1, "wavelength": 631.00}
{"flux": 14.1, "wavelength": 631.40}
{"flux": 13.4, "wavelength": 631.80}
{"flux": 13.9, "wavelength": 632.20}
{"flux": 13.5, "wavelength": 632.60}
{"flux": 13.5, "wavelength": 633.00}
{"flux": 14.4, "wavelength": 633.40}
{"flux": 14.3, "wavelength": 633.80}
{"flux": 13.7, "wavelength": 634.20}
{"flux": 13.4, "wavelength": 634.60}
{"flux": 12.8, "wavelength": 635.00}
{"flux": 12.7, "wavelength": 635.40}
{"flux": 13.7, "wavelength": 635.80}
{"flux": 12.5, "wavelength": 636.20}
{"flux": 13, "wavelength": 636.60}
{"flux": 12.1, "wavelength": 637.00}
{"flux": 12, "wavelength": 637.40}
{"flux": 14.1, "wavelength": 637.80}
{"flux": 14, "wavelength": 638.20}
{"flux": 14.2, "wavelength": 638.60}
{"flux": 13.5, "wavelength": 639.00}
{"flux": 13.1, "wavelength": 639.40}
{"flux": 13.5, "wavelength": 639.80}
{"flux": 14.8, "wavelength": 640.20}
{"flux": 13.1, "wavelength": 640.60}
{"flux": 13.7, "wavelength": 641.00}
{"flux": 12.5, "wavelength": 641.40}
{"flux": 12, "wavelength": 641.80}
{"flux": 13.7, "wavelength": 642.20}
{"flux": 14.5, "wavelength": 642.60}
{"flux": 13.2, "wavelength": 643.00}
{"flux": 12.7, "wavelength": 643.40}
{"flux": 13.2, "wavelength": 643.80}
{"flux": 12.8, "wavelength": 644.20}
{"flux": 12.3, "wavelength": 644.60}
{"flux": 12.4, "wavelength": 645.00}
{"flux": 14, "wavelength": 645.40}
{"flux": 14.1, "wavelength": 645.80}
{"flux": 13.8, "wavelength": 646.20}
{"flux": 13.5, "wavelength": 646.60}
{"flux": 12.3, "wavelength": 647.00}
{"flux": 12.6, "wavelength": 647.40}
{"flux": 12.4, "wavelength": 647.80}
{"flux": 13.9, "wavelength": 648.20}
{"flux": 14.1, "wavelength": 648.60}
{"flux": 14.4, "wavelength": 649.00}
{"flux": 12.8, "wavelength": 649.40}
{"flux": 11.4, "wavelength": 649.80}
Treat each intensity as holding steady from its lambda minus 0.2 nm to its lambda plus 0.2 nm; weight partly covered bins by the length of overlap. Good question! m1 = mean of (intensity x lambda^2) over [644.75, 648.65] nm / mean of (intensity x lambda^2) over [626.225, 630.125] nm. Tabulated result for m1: 1.06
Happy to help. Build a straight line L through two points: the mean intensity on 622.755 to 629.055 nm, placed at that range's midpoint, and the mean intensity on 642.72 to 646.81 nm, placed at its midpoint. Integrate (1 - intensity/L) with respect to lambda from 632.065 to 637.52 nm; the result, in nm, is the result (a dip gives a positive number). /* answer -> 0.04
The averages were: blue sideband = 13.5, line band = 13.3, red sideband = 13.2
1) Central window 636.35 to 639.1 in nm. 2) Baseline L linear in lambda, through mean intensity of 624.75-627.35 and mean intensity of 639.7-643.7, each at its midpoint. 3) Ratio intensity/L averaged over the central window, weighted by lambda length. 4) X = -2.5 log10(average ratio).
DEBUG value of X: 0.02 mag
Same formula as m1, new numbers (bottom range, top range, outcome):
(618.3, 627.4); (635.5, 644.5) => 1.04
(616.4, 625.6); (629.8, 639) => 1.04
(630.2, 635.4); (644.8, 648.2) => 1.01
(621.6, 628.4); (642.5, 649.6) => 1.06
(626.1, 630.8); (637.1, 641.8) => 1.05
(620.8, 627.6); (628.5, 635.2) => 1.03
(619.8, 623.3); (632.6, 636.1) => 1.06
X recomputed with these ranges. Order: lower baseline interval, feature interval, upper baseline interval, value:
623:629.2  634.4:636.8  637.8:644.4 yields 0.04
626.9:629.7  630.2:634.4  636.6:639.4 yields -0.05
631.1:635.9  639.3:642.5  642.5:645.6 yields -0.01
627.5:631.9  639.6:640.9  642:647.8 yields -0.05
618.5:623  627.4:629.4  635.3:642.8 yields 0.02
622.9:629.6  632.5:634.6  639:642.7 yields -0.04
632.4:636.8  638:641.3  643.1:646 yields -0.04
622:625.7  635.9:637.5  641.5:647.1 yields 0.06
